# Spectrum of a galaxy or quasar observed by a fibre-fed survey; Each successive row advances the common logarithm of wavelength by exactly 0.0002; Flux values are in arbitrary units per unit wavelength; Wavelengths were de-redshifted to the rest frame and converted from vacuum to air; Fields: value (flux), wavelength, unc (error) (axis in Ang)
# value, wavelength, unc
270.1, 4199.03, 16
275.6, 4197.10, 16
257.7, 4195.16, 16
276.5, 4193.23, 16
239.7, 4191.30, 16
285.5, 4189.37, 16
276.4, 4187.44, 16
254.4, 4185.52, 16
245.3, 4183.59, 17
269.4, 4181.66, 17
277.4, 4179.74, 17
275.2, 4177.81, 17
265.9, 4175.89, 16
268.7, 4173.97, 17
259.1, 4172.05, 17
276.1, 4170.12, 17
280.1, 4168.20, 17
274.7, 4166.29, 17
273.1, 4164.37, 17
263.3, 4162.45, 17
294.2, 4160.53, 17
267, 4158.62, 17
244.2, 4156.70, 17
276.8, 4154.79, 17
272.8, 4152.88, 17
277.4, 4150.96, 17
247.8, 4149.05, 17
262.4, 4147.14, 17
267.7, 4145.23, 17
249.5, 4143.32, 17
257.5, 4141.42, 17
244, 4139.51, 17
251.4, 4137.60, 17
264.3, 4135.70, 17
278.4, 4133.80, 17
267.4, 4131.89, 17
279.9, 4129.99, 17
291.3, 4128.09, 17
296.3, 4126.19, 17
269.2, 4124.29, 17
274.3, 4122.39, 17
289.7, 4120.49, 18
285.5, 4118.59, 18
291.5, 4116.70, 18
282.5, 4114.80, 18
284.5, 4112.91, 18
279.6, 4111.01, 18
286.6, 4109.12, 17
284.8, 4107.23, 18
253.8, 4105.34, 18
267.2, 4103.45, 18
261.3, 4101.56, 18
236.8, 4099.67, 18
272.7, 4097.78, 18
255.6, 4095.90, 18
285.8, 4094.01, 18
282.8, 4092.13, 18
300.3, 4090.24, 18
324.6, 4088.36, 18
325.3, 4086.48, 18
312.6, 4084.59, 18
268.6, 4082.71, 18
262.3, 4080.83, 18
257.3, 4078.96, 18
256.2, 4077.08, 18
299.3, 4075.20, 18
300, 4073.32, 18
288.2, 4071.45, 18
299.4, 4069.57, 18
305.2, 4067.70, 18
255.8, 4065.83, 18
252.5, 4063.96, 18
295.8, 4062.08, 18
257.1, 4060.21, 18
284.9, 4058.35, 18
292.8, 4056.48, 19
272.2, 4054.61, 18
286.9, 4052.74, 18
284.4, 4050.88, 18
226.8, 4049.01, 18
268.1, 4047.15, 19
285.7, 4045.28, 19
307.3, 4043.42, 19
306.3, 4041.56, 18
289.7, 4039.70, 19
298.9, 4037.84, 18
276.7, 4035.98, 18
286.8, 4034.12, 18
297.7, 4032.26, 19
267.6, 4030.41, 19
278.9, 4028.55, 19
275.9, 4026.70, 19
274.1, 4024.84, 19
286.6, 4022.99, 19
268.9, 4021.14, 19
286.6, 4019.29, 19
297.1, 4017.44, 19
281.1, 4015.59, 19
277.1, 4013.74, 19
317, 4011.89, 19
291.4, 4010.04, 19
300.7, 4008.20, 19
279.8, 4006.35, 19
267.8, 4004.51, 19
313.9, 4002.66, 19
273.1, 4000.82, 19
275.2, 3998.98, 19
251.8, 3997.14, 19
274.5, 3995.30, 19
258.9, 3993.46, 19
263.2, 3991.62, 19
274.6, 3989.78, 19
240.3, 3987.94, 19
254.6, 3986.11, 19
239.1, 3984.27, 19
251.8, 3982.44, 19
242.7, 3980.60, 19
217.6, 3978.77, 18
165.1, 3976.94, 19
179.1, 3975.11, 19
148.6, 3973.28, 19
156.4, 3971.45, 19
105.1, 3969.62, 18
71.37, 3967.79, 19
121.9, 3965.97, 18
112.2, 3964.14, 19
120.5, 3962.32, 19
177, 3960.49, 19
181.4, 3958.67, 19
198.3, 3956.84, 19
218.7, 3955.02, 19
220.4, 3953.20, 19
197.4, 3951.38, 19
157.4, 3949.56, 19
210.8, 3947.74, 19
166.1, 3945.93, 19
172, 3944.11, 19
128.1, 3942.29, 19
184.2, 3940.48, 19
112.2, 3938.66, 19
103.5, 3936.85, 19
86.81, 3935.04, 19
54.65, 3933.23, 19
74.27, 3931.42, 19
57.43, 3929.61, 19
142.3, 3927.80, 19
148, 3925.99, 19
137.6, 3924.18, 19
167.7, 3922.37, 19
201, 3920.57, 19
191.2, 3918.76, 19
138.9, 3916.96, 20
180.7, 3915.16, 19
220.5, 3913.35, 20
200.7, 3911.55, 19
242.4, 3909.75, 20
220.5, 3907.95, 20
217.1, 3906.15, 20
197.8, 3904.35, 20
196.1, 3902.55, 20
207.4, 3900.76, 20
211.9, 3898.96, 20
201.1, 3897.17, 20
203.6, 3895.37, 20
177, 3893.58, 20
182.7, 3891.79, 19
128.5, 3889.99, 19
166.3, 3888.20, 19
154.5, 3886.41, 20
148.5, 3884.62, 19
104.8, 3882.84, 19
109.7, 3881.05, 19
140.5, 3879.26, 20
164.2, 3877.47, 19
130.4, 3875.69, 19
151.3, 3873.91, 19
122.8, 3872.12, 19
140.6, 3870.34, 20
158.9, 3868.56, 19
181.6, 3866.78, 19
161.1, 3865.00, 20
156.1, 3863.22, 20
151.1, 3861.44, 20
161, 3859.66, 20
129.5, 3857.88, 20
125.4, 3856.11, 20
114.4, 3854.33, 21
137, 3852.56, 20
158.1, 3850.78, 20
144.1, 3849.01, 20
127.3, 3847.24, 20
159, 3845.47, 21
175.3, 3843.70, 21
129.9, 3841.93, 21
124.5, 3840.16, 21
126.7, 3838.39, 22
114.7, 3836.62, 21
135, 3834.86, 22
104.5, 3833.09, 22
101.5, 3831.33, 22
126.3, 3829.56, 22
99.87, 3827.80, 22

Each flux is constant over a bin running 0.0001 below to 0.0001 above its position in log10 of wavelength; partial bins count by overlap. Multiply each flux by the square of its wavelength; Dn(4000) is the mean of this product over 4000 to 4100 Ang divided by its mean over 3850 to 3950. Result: 1.95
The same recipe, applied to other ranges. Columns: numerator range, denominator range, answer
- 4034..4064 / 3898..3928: 1.58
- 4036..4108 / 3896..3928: 1.59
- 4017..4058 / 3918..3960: 1.94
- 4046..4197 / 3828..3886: 2.27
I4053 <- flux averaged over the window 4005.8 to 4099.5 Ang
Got 284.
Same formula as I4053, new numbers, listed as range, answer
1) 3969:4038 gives 258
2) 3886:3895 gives 165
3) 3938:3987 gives 175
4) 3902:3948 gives 159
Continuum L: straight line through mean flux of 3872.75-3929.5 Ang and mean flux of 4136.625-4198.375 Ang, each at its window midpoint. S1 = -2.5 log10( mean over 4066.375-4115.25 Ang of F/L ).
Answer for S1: -0.18 mag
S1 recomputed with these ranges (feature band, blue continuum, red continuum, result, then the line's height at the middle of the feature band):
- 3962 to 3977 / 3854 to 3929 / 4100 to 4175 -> 0.47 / 200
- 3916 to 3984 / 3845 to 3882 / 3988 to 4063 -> 0.36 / 217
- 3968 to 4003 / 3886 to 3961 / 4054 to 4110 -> -0.06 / 213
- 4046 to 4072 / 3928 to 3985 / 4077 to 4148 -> -0.18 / 234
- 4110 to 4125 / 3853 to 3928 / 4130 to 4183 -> -0.12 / 252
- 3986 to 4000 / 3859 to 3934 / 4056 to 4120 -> -0.18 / 222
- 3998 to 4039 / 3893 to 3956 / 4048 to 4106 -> -0.20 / 237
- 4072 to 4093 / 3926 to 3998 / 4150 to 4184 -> -0.25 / 231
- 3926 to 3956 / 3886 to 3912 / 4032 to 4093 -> 0.46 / 218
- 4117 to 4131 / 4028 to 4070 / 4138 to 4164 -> -0.06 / 268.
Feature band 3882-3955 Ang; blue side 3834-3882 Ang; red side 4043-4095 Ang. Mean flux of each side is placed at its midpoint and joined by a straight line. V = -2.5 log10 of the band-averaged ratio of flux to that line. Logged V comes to 0.09 mag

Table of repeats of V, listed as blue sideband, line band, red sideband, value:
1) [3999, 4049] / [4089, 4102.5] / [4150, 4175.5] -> 0.02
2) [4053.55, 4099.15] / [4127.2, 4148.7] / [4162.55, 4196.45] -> 0.04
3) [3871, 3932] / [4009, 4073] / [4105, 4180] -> -0.24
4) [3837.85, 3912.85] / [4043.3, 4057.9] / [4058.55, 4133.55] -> -0.08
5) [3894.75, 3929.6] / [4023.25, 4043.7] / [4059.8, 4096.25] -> -0.11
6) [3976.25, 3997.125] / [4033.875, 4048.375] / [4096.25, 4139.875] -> -0.13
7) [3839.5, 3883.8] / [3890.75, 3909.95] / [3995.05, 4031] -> -0.14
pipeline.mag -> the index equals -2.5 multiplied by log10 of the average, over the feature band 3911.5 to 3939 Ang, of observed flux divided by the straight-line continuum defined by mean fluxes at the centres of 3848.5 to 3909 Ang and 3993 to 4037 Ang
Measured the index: 0.41 mag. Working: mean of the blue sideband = 161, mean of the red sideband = 282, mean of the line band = 137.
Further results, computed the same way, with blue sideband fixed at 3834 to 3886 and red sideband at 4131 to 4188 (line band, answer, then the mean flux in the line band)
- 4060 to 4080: -0.22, 279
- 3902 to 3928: -0.15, 188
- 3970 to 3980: 0.10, 172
